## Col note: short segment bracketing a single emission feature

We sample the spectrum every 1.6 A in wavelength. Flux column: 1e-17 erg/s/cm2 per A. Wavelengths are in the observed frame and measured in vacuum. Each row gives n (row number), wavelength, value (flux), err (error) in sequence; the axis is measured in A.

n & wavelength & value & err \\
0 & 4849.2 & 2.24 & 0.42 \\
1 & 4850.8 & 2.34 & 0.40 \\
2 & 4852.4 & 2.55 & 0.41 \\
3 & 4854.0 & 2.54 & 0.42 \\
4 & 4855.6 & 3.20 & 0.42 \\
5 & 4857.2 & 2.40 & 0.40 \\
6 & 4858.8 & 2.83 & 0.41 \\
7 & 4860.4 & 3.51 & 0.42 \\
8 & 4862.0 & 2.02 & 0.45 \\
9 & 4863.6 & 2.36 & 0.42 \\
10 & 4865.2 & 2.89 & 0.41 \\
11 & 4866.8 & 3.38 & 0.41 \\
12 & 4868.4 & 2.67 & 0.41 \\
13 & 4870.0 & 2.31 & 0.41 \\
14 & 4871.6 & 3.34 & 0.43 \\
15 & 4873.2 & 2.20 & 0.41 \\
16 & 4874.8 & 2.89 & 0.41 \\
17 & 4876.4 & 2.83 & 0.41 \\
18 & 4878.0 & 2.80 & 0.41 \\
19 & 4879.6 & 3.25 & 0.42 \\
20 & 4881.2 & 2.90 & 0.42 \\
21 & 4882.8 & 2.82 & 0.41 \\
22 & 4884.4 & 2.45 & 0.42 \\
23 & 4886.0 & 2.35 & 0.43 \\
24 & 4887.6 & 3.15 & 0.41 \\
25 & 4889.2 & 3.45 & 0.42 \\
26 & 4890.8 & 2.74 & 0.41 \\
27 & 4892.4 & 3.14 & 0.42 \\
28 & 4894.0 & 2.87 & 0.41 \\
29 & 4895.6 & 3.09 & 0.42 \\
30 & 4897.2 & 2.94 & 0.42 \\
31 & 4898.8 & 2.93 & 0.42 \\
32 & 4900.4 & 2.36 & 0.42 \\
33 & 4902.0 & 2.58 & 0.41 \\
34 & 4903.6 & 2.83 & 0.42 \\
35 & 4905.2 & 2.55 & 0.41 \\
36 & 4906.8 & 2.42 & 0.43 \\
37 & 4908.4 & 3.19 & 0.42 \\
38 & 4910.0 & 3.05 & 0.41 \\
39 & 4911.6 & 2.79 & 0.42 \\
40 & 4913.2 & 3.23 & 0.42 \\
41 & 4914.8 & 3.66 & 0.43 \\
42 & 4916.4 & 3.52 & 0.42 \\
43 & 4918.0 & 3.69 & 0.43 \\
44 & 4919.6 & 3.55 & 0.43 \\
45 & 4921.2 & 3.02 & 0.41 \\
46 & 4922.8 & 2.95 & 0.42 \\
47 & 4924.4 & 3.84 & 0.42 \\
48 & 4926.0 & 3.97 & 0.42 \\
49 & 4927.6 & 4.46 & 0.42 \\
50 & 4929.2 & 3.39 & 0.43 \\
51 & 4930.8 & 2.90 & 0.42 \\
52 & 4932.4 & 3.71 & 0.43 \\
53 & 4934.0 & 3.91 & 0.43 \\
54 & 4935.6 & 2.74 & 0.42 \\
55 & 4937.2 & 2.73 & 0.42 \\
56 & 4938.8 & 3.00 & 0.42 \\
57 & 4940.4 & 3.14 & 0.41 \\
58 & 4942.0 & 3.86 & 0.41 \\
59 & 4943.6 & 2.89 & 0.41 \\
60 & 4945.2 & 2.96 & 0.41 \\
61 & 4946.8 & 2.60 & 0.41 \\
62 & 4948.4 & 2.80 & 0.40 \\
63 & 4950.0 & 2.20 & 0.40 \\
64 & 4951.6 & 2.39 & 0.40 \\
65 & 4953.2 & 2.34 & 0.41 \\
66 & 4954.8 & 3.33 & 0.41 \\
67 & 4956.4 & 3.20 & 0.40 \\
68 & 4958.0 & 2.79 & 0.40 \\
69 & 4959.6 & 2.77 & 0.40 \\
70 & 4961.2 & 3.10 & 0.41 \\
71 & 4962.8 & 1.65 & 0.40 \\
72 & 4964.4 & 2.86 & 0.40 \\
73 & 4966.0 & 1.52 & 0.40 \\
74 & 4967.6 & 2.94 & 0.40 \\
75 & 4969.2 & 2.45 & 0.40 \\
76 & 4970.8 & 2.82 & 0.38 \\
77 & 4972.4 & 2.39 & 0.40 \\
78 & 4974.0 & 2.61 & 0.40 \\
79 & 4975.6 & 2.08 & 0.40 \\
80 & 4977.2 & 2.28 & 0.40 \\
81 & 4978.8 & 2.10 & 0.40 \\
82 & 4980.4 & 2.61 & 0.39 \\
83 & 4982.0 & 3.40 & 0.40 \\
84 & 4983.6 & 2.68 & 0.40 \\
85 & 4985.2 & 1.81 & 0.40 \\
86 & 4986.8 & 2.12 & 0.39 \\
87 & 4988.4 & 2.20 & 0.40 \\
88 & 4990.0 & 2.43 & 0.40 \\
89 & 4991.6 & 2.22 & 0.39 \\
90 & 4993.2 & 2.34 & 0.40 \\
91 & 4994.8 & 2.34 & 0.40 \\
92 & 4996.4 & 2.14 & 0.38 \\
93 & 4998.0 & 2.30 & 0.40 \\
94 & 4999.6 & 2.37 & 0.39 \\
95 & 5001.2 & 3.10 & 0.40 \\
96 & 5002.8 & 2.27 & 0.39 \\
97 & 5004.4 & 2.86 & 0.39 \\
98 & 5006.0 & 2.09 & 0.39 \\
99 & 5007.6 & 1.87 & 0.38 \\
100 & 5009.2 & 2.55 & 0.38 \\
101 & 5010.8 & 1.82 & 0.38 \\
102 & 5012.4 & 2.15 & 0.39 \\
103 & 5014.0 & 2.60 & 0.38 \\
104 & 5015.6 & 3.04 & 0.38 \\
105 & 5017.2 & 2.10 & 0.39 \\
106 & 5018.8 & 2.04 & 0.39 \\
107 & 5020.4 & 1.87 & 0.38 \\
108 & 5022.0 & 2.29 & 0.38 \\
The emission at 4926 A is C III] 1909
